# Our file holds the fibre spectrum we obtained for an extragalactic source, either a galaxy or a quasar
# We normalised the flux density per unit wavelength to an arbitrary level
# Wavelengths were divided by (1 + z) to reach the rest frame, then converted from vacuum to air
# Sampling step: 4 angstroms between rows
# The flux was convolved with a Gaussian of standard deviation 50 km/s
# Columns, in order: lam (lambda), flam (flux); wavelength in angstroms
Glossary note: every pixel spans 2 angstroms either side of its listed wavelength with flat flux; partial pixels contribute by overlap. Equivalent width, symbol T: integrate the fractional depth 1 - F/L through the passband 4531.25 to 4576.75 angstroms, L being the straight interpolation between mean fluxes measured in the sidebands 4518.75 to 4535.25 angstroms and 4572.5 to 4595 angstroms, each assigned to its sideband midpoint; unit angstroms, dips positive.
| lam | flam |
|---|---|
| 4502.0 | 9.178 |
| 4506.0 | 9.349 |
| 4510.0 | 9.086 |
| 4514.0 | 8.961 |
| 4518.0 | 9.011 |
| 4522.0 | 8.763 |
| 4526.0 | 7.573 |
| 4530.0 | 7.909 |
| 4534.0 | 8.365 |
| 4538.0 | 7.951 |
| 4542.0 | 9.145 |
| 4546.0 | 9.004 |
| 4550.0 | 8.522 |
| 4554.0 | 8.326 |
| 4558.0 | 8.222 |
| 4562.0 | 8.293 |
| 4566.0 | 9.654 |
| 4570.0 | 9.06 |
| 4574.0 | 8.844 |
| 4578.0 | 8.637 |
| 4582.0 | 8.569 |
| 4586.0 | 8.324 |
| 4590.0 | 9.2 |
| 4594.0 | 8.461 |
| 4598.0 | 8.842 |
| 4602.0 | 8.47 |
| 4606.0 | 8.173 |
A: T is -1.2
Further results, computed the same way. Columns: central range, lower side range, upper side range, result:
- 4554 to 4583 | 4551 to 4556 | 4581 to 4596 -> -0.8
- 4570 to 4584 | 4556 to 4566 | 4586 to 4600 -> -0.1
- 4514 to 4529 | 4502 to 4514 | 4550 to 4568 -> 0.9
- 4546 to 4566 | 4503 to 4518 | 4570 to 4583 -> 0.7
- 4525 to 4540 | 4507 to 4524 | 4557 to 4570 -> 1.6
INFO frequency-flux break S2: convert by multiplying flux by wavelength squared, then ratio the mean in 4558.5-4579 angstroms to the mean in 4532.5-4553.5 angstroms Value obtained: 1.04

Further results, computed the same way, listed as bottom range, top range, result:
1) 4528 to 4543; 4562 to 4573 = 1.12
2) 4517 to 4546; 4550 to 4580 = 1.05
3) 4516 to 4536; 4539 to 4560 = 1.05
